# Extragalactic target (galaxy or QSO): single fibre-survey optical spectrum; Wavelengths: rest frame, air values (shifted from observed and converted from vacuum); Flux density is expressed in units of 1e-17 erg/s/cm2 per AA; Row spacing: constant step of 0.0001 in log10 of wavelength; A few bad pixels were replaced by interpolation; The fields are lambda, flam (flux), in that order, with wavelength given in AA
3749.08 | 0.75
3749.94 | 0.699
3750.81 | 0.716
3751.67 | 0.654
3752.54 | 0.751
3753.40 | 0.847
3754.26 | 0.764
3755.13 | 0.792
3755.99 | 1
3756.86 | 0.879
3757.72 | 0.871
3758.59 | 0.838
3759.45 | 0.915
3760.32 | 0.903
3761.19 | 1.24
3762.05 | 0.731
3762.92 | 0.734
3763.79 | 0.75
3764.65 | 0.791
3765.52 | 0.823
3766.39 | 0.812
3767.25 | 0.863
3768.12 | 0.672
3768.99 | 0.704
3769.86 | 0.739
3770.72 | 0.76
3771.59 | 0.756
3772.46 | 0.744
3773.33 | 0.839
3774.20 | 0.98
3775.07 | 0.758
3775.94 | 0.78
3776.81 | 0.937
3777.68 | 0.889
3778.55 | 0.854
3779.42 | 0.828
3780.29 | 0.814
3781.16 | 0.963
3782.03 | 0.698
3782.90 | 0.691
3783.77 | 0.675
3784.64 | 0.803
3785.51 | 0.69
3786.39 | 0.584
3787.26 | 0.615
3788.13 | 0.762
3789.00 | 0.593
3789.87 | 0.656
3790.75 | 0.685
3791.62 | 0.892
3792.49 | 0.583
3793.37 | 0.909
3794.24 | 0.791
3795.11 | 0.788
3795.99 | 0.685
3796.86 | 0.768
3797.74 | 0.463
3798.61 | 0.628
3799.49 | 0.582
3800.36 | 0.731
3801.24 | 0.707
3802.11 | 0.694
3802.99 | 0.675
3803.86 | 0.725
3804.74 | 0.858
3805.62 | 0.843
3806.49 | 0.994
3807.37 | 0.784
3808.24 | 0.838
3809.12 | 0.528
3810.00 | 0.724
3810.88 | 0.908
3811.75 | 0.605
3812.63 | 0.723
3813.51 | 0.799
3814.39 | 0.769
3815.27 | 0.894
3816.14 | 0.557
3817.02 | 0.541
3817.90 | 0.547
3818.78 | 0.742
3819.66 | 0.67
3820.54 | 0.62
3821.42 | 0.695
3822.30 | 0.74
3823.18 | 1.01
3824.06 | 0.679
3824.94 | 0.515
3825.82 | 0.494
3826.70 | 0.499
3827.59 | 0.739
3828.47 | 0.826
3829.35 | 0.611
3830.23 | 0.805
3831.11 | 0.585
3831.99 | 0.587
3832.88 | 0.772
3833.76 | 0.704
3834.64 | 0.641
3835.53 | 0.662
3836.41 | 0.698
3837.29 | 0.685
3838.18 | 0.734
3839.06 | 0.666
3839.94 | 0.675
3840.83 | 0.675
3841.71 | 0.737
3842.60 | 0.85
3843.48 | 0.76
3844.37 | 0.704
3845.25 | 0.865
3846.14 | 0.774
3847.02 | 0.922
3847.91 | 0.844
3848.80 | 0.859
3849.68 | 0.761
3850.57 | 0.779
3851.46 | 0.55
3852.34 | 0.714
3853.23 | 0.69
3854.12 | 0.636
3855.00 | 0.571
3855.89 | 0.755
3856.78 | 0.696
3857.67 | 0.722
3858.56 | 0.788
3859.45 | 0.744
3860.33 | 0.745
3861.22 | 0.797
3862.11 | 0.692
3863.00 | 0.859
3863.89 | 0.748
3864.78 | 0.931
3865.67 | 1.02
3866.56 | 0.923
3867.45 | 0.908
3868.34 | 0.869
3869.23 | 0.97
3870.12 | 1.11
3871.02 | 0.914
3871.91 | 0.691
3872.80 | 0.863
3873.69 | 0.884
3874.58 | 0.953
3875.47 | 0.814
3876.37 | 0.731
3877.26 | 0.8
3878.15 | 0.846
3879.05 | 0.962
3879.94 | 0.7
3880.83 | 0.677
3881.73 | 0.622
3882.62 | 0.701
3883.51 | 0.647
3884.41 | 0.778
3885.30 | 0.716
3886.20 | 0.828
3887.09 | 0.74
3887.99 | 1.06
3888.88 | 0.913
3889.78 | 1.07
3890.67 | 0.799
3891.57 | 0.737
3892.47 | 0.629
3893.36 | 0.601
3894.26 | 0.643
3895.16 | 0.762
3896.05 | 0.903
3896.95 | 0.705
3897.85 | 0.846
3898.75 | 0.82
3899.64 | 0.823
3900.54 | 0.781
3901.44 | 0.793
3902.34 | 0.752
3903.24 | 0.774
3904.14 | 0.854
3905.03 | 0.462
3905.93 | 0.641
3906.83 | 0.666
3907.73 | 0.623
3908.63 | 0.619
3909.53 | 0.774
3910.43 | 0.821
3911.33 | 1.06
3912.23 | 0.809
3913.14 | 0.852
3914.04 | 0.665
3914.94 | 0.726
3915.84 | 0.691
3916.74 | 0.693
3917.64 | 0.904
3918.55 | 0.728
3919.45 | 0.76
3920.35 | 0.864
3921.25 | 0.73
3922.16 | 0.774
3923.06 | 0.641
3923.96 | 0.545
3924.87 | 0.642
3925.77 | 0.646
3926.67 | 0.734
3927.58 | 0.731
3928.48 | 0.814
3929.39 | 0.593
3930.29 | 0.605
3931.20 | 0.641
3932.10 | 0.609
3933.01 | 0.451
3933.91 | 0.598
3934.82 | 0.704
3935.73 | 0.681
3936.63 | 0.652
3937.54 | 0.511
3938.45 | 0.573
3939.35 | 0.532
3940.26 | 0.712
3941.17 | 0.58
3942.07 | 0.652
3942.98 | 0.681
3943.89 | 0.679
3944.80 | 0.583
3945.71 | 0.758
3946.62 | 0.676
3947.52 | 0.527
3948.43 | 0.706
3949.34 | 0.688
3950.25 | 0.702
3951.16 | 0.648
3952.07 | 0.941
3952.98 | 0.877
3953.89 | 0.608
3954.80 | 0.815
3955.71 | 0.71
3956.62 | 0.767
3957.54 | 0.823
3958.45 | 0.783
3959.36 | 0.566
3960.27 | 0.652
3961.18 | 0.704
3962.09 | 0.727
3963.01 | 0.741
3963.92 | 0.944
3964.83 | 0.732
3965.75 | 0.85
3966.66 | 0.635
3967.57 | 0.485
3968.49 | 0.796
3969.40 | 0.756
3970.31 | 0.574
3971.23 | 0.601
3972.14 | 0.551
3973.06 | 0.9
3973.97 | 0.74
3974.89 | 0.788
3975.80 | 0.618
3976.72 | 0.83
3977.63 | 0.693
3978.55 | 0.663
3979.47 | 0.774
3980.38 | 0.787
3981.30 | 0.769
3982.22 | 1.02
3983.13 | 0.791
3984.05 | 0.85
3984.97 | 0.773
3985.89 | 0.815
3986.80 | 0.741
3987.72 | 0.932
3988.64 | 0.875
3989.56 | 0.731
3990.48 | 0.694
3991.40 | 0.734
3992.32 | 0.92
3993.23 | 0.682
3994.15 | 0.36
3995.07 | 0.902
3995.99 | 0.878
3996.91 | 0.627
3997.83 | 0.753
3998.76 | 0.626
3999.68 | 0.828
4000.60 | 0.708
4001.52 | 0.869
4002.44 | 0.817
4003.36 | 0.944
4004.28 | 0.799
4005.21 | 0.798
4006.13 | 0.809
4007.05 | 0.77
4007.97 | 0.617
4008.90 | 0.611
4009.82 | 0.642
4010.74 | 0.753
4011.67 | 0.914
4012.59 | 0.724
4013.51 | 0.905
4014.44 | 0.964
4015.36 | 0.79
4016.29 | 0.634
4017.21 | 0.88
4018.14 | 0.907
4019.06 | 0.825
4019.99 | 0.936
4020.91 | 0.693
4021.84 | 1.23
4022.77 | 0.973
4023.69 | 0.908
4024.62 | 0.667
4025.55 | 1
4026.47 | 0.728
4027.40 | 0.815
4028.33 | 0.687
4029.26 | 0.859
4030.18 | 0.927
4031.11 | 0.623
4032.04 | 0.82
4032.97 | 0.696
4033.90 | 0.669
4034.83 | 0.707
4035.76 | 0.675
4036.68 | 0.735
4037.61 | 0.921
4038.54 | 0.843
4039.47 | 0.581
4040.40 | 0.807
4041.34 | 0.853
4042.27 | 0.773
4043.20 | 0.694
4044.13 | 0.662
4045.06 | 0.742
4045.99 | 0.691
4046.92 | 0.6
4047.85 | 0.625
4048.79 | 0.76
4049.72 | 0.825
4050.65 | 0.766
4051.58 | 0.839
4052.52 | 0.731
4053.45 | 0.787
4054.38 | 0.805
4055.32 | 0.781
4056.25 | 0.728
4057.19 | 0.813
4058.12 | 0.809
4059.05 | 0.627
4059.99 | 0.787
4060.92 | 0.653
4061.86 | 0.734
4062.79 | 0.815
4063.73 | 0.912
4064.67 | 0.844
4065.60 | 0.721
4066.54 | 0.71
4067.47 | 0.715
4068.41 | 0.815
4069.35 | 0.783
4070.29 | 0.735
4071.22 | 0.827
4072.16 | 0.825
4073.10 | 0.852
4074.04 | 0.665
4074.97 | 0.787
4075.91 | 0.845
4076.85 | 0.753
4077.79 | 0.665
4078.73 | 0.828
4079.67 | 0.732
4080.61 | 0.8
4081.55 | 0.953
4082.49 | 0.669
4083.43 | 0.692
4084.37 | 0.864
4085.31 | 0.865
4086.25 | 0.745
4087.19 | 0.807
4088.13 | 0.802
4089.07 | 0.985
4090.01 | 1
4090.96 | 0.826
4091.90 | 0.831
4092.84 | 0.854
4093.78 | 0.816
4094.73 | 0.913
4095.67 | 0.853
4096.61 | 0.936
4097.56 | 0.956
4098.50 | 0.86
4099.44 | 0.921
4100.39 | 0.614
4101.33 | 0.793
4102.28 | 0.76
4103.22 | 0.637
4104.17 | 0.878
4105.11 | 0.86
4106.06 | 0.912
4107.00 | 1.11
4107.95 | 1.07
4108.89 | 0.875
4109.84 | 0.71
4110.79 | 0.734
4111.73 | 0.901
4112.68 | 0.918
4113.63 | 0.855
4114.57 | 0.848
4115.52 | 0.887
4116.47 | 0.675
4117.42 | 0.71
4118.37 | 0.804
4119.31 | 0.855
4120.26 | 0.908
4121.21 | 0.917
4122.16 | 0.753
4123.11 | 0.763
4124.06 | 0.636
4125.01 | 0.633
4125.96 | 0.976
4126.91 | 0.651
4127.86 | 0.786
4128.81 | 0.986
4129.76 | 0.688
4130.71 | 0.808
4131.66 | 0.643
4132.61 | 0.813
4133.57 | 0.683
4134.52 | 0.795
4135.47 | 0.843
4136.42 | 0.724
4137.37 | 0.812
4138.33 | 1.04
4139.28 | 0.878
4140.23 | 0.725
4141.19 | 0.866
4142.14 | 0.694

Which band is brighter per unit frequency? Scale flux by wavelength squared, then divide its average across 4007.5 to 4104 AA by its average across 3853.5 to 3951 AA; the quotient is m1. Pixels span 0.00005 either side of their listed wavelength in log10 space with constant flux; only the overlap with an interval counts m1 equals 1.15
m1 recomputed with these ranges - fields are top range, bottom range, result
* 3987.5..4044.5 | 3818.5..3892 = 1.11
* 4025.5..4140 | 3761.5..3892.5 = 1.20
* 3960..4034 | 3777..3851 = 1.17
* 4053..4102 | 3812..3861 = 1.28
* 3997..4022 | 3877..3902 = 1.08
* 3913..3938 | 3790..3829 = 1.02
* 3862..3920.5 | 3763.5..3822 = 1.13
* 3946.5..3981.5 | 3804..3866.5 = 1.05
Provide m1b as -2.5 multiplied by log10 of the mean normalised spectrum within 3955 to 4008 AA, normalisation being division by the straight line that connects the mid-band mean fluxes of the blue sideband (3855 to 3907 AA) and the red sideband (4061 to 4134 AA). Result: 0.068 mag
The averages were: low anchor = 0.795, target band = 0.754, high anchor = 0.812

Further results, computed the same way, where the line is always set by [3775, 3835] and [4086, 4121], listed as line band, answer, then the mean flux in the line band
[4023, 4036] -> 0.06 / 0.775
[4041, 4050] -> 0.15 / 0.719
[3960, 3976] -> 0.11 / 0.713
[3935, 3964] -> 0.14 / 0.691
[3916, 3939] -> 0.15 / 0.673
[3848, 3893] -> -0.07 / 0.798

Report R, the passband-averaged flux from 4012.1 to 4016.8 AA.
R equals 0.806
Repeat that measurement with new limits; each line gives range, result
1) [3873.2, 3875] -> 0.919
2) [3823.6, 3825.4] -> 0.601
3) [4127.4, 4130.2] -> 0.822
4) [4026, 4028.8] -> 0.745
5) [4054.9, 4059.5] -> 0.753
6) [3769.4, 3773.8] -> 0.769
